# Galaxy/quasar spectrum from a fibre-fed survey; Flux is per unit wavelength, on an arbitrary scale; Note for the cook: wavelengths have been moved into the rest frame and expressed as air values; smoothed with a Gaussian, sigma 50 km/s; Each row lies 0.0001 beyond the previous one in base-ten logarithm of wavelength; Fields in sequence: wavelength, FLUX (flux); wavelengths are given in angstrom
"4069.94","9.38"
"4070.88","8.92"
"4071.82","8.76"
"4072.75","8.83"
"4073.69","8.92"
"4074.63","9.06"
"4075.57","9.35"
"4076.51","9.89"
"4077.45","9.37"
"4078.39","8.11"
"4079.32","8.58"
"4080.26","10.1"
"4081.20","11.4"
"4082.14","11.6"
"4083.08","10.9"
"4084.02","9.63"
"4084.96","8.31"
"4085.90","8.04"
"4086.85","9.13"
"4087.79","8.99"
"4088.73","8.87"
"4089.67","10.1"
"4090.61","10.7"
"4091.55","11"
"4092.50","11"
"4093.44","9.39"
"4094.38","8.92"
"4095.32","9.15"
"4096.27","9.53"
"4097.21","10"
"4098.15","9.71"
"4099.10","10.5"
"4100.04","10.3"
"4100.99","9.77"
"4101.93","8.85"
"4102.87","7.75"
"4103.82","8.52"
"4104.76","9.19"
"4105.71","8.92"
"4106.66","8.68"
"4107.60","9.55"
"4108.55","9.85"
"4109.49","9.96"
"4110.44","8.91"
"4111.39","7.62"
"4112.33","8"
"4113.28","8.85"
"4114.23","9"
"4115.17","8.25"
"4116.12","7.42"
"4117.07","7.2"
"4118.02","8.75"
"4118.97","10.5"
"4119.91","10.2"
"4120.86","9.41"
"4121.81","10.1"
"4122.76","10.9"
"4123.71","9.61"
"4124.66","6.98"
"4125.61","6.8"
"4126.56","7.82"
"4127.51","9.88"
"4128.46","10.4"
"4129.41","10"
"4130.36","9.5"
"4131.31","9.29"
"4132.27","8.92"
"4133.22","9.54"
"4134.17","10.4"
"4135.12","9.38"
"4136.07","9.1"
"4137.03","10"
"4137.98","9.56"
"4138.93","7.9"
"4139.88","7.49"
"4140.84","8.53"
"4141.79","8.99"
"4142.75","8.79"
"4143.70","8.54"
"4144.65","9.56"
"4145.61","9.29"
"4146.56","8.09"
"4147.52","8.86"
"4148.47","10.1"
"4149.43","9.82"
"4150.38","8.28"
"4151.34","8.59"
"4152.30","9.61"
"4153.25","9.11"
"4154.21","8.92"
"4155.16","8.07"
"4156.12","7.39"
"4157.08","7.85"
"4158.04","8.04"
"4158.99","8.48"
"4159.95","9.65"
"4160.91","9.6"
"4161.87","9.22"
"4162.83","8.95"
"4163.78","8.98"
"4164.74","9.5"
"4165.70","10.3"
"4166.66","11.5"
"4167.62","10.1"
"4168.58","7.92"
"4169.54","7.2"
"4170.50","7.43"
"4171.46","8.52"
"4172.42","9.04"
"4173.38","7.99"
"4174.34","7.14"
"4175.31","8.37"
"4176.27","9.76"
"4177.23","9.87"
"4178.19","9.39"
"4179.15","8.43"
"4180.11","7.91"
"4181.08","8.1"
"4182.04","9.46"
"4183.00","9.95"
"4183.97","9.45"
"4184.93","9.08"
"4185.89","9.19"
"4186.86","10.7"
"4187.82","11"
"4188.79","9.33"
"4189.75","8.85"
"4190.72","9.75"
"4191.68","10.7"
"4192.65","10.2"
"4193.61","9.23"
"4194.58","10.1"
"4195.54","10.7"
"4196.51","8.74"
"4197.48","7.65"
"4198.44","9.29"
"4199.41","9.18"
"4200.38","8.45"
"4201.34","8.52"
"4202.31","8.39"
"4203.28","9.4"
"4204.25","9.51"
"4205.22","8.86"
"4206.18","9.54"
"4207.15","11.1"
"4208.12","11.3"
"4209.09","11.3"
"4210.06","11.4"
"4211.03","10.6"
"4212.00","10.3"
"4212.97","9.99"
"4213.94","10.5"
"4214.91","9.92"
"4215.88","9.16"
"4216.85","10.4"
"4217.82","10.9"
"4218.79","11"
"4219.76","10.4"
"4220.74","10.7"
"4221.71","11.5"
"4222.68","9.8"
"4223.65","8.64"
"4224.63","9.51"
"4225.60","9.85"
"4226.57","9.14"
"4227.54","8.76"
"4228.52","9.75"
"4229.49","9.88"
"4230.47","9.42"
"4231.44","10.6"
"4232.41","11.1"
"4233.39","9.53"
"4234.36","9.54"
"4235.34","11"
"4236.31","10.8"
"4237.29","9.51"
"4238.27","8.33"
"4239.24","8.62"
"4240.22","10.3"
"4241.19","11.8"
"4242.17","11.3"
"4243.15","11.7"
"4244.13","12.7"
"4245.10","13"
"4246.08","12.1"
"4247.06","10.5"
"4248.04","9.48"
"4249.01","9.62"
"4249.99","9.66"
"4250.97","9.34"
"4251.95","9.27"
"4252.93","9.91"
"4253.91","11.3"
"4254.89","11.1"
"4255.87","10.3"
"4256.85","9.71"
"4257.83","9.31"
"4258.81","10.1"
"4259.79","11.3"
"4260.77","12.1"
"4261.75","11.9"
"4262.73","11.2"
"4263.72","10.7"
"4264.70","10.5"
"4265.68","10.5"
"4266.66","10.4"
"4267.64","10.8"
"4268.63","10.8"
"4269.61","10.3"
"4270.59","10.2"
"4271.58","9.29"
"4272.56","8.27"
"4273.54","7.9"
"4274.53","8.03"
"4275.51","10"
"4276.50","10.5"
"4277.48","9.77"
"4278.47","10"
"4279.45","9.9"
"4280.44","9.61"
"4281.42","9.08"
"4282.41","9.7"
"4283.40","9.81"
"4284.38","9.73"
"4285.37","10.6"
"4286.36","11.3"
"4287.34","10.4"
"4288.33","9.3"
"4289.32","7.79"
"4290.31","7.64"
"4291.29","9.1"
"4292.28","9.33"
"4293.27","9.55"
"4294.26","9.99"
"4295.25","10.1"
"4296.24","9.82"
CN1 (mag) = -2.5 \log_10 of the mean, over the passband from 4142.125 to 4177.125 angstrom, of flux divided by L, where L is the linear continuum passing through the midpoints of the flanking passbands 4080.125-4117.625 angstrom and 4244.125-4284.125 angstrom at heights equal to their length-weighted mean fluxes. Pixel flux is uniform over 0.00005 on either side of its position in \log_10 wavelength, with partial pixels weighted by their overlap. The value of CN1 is 0.09 mag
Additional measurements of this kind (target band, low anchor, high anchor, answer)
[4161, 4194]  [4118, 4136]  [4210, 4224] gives 0.08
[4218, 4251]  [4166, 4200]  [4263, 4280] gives -0.08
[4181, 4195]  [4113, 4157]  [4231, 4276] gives -0.01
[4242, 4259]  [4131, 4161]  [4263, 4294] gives -0.11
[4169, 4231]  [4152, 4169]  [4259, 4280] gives 0.00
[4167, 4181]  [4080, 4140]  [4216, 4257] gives 0.15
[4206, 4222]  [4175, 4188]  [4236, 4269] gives -0.07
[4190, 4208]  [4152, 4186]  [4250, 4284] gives -0.02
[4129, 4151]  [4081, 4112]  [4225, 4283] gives 0.07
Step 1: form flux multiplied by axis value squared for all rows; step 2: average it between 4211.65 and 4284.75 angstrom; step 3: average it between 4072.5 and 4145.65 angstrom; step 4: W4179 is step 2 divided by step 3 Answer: 1.2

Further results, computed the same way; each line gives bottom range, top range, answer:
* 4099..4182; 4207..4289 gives 1.20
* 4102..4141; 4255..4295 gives 1.19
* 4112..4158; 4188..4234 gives 1.14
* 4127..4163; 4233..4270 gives 1.23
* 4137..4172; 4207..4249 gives 1.21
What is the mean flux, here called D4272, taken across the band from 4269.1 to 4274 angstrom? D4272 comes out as 9.22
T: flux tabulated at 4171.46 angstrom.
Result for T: 8.52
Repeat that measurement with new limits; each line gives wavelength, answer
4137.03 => 10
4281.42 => 9.08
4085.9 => 8.04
